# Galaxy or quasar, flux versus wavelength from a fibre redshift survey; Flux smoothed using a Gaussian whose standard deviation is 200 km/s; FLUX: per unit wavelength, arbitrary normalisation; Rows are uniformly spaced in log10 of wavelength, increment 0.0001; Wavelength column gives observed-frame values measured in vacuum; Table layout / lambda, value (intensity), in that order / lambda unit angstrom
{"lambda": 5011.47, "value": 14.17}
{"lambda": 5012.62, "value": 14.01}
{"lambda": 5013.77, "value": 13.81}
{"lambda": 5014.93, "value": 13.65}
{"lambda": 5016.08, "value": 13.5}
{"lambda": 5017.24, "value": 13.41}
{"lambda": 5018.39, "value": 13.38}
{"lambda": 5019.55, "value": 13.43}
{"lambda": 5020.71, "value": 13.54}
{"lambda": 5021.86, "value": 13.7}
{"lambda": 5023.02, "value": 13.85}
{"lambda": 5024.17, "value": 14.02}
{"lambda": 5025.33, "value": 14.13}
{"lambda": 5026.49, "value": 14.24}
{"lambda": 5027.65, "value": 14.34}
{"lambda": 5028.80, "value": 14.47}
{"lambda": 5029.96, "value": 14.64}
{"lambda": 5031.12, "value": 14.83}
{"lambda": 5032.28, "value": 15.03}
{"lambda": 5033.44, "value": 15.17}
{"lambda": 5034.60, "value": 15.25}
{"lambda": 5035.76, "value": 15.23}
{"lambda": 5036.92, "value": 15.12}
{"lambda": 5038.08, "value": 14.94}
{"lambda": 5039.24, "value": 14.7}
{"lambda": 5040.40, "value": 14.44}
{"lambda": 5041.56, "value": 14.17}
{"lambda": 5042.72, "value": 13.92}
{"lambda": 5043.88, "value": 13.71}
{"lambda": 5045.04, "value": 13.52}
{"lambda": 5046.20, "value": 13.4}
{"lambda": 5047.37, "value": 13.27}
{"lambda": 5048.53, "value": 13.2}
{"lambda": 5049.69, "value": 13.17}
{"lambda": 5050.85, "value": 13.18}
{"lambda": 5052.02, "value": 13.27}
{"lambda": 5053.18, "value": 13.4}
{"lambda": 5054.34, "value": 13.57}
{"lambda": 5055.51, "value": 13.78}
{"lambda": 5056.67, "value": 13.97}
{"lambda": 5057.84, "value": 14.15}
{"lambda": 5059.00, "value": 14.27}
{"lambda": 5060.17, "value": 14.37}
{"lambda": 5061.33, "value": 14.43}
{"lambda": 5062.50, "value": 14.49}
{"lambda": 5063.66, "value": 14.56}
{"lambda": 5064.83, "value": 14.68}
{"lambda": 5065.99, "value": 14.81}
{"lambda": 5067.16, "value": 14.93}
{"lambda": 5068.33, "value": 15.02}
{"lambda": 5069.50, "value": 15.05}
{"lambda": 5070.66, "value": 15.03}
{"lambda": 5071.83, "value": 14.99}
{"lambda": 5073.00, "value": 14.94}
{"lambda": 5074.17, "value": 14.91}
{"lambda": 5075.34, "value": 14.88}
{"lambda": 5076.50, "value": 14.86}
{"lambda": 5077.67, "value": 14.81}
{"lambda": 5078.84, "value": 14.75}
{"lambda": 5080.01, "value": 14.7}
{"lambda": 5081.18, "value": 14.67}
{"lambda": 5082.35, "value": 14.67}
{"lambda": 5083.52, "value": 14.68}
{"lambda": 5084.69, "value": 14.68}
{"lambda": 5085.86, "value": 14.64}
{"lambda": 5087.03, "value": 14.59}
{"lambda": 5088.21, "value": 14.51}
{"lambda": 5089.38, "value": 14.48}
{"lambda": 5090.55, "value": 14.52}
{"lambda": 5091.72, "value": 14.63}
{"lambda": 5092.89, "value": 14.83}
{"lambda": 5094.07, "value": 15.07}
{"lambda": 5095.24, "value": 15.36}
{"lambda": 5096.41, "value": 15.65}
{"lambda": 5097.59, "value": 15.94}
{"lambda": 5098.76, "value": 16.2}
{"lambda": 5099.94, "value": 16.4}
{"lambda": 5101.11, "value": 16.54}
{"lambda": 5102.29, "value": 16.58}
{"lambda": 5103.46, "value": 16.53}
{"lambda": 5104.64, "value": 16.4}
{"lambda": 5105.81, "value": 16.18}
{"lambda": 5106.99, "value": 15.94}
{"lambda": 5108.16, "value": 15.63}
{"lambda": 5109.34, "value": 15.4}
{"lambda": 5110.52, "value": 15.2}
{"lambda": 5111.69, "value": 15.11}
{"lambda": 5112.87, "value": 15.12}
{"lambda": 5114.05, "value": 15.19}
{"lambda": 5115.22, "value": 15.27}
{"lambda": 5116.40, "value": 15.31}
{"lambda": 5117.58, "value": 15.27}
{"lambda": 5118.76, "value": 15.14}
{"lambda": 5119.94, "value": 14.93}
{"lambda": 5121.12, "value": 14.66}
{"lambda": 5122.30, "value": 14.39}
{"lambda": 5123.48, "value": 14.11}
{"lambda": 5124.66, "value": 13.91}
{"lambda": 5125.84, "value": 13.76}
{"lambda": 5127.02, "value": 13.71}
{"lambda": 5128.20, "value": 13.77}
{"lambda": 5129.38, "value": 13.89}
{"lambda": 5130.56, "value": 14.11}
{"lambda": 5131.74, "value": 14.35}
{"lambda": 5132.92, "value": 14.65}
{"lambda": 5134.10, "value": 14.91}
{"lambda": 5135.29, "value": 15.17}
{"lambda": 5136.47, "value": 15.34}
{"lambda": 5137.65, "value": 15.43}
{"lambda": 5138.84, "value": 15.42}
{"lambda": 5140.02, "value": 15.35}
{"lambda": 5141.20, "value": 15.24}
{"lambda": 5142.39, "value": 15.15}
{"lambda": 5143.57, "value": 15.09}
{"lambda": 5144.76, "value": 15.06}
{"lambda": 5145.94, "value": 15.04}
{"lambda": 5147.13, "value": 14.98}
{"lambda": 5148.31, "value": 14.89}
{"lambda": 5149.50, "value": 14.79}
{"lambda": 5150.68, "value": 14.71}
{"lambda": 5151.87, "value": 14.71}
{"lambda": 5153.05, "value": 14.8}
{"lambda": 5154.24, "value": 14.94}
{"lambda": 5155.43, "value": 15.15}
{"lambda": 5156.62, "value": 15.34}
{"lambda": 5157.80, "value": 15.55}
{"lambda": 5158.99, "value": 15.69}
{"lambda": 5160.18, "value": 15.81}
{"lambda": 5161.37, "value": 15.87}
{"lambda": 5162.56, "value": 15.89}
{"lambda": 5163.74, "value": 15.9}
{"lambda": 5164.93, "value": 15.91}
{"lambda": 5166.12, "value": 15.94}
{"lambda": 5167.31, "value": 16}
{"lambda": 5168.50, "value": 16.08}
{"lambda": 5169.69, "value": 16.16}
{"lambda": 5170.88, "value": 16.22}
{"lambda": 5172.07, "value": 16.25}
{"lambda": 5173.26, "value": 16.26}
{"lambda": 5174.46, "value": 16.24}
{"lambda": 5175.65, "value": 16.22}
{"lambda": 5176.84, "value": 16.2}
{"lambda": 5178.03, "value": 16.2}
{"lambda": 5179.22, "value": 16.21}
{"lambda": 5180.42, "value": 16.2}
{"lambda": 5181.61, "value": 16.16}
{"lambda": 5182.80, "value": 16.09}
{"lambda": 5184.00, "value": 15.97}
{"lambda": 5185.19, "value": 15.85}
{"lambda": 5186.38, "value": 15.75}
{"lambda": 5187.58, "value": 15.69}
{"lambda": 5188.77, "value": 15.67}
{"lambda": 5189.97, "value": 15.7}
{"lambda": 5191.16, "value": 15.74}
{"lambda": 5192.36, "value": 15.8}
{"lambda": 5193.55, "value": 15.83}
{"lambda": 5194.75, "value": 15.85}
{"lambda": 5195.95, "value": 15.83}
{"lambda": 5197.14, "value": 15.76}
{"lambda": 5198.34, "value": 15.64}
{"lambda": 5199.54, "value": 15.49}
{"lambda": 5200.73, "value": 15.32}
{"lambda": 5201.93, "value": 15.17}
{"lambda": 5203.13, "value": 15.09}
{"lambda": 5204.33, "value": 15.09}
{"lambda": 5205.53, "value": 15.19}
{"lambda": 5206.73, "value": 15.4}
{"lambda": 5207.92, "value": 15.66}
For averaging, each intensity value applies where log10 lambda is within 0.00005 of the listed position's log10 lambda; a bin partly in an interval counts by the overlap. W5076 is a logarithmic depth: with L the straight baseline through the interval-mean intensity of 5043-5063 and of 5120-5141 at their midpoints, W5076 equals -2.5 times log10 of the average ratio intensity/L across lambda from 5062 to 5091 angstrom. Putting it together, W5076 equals -0.06 mag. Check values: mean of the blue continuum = 13.7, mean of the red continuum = 14.6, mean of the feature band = 14.8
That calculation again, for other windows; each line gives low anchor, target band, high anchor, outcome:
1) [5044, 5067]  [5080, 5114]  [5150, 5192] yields -0.06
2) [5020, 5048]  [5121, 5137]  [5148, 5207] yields 0.07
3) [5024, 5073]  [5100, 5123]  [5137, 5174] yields -0.04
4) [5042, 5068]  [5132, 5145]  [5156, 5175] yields 0.02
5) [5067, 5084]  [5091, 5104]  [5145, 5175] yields -0.05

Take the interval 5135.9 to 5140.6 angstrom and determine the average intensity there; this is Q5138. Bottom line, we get 15.4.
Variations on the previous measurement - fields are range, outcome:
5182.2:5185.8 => 16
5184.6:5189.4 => 15.7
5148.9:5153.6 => 14.8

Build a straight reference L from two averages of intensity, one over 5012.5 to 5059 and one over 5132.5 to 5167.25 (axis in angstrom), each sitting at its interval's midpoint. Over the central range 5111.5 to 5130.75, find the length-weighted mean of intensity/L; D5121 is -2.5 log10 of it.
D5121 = 0.029 mag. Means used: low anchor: 14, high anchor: 15.3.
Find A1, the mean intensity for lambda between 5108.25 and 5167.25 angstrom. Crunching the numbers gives 15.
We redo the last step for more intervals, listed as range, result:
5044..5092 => 14.3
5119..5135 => 14.3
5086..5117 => 15.5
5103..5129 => 15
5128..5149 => 14.9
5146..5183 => 15.7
